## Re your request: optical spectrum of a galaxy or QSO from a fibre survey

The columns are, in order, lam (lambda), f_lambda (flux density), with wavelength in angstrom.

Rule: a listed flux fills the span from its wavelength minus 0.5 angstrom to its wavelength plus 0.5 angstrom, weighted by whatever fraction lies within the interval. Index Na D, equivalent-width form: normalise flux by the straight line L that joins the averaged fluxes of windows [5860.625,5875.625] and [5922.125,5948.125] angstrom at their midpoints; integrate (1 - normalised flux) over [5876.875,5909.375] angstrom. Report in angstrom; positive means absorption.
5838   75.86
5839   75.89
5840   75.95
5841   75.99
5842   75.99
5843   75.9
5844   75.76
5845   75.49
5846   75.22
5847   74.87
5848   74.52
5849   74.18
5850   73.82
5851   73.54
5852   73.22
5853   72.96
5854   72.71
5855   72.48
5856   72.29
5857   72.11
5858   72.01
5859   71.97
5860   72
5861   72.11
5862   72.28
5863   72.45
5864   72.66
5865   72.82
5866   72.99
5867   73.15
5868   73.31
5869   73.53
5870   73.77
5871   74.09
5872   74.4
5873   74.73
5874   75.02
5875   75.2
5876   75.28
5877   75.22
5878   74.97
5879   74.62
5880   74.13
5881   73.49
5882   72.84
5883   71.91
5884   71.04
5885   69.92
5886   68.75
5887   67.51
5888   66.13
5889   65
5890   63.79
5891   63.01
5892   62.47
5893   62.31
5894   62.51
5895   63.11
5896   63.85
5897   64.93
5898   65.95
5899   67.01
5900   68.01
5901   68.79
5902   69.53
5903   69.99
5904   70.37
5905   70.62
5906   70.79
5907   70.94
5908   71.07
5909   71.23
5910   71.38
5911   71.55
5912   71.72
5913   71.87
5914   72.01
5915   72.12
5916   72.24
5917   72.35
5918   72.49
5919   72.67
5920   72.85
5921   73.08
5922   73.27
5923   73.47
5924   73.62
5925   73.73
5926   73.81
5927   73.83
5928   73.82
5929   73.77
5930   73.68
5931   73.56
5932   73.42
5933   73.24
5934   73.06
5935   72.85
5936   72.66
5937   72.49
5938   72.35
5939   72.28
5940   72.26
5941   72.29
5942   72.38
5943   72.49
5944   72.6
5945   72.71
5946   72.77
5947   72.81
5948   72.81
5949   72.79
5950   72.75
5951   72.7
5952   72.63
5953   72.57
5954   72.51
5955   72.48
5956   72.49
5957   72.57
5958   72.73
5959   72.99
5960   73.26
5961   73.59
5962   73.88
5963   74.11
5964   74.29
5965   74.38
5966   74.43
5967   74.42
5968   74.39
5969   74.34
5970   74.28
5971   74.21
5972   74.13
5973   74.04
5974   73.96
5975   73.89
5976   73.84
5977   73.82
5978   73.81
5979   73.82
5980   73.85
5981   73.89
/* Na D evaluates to 2.1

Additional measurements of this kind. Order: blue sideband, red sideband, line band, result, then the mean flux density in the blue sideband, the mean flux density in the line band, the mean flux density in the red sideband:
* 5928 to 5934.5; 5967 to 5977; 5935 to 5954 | 0.3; 73.5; 72.6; 74.1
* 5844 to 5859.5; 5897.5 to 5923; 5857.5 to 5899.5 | 1.1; 73.5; 70.4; 71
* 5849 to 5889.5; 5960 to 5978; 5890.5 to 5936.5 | 1.7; 72.6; 70.5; 74.1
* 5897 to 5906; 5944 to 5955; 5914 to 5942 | -0.8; 68.7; 73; 72.7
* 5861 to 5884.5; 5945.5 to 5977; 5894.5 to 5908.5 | 1.0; 73.6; 68.2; 73.5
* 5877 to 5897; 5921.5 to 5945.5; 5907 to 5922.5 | -0.2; 68.1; 72.1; 73.1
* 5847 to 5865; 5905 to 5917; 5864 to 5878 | -0.3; 72.8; 74.1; 71.5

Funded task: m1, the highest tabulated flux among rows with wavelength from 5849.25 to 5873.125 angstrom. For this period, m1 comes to 74.73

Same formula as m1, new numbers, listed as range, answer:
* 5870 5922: 75.28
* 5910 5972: 74.43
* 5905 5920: 72.85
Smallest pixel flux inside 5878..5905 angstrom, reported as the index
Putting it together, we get 62.31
